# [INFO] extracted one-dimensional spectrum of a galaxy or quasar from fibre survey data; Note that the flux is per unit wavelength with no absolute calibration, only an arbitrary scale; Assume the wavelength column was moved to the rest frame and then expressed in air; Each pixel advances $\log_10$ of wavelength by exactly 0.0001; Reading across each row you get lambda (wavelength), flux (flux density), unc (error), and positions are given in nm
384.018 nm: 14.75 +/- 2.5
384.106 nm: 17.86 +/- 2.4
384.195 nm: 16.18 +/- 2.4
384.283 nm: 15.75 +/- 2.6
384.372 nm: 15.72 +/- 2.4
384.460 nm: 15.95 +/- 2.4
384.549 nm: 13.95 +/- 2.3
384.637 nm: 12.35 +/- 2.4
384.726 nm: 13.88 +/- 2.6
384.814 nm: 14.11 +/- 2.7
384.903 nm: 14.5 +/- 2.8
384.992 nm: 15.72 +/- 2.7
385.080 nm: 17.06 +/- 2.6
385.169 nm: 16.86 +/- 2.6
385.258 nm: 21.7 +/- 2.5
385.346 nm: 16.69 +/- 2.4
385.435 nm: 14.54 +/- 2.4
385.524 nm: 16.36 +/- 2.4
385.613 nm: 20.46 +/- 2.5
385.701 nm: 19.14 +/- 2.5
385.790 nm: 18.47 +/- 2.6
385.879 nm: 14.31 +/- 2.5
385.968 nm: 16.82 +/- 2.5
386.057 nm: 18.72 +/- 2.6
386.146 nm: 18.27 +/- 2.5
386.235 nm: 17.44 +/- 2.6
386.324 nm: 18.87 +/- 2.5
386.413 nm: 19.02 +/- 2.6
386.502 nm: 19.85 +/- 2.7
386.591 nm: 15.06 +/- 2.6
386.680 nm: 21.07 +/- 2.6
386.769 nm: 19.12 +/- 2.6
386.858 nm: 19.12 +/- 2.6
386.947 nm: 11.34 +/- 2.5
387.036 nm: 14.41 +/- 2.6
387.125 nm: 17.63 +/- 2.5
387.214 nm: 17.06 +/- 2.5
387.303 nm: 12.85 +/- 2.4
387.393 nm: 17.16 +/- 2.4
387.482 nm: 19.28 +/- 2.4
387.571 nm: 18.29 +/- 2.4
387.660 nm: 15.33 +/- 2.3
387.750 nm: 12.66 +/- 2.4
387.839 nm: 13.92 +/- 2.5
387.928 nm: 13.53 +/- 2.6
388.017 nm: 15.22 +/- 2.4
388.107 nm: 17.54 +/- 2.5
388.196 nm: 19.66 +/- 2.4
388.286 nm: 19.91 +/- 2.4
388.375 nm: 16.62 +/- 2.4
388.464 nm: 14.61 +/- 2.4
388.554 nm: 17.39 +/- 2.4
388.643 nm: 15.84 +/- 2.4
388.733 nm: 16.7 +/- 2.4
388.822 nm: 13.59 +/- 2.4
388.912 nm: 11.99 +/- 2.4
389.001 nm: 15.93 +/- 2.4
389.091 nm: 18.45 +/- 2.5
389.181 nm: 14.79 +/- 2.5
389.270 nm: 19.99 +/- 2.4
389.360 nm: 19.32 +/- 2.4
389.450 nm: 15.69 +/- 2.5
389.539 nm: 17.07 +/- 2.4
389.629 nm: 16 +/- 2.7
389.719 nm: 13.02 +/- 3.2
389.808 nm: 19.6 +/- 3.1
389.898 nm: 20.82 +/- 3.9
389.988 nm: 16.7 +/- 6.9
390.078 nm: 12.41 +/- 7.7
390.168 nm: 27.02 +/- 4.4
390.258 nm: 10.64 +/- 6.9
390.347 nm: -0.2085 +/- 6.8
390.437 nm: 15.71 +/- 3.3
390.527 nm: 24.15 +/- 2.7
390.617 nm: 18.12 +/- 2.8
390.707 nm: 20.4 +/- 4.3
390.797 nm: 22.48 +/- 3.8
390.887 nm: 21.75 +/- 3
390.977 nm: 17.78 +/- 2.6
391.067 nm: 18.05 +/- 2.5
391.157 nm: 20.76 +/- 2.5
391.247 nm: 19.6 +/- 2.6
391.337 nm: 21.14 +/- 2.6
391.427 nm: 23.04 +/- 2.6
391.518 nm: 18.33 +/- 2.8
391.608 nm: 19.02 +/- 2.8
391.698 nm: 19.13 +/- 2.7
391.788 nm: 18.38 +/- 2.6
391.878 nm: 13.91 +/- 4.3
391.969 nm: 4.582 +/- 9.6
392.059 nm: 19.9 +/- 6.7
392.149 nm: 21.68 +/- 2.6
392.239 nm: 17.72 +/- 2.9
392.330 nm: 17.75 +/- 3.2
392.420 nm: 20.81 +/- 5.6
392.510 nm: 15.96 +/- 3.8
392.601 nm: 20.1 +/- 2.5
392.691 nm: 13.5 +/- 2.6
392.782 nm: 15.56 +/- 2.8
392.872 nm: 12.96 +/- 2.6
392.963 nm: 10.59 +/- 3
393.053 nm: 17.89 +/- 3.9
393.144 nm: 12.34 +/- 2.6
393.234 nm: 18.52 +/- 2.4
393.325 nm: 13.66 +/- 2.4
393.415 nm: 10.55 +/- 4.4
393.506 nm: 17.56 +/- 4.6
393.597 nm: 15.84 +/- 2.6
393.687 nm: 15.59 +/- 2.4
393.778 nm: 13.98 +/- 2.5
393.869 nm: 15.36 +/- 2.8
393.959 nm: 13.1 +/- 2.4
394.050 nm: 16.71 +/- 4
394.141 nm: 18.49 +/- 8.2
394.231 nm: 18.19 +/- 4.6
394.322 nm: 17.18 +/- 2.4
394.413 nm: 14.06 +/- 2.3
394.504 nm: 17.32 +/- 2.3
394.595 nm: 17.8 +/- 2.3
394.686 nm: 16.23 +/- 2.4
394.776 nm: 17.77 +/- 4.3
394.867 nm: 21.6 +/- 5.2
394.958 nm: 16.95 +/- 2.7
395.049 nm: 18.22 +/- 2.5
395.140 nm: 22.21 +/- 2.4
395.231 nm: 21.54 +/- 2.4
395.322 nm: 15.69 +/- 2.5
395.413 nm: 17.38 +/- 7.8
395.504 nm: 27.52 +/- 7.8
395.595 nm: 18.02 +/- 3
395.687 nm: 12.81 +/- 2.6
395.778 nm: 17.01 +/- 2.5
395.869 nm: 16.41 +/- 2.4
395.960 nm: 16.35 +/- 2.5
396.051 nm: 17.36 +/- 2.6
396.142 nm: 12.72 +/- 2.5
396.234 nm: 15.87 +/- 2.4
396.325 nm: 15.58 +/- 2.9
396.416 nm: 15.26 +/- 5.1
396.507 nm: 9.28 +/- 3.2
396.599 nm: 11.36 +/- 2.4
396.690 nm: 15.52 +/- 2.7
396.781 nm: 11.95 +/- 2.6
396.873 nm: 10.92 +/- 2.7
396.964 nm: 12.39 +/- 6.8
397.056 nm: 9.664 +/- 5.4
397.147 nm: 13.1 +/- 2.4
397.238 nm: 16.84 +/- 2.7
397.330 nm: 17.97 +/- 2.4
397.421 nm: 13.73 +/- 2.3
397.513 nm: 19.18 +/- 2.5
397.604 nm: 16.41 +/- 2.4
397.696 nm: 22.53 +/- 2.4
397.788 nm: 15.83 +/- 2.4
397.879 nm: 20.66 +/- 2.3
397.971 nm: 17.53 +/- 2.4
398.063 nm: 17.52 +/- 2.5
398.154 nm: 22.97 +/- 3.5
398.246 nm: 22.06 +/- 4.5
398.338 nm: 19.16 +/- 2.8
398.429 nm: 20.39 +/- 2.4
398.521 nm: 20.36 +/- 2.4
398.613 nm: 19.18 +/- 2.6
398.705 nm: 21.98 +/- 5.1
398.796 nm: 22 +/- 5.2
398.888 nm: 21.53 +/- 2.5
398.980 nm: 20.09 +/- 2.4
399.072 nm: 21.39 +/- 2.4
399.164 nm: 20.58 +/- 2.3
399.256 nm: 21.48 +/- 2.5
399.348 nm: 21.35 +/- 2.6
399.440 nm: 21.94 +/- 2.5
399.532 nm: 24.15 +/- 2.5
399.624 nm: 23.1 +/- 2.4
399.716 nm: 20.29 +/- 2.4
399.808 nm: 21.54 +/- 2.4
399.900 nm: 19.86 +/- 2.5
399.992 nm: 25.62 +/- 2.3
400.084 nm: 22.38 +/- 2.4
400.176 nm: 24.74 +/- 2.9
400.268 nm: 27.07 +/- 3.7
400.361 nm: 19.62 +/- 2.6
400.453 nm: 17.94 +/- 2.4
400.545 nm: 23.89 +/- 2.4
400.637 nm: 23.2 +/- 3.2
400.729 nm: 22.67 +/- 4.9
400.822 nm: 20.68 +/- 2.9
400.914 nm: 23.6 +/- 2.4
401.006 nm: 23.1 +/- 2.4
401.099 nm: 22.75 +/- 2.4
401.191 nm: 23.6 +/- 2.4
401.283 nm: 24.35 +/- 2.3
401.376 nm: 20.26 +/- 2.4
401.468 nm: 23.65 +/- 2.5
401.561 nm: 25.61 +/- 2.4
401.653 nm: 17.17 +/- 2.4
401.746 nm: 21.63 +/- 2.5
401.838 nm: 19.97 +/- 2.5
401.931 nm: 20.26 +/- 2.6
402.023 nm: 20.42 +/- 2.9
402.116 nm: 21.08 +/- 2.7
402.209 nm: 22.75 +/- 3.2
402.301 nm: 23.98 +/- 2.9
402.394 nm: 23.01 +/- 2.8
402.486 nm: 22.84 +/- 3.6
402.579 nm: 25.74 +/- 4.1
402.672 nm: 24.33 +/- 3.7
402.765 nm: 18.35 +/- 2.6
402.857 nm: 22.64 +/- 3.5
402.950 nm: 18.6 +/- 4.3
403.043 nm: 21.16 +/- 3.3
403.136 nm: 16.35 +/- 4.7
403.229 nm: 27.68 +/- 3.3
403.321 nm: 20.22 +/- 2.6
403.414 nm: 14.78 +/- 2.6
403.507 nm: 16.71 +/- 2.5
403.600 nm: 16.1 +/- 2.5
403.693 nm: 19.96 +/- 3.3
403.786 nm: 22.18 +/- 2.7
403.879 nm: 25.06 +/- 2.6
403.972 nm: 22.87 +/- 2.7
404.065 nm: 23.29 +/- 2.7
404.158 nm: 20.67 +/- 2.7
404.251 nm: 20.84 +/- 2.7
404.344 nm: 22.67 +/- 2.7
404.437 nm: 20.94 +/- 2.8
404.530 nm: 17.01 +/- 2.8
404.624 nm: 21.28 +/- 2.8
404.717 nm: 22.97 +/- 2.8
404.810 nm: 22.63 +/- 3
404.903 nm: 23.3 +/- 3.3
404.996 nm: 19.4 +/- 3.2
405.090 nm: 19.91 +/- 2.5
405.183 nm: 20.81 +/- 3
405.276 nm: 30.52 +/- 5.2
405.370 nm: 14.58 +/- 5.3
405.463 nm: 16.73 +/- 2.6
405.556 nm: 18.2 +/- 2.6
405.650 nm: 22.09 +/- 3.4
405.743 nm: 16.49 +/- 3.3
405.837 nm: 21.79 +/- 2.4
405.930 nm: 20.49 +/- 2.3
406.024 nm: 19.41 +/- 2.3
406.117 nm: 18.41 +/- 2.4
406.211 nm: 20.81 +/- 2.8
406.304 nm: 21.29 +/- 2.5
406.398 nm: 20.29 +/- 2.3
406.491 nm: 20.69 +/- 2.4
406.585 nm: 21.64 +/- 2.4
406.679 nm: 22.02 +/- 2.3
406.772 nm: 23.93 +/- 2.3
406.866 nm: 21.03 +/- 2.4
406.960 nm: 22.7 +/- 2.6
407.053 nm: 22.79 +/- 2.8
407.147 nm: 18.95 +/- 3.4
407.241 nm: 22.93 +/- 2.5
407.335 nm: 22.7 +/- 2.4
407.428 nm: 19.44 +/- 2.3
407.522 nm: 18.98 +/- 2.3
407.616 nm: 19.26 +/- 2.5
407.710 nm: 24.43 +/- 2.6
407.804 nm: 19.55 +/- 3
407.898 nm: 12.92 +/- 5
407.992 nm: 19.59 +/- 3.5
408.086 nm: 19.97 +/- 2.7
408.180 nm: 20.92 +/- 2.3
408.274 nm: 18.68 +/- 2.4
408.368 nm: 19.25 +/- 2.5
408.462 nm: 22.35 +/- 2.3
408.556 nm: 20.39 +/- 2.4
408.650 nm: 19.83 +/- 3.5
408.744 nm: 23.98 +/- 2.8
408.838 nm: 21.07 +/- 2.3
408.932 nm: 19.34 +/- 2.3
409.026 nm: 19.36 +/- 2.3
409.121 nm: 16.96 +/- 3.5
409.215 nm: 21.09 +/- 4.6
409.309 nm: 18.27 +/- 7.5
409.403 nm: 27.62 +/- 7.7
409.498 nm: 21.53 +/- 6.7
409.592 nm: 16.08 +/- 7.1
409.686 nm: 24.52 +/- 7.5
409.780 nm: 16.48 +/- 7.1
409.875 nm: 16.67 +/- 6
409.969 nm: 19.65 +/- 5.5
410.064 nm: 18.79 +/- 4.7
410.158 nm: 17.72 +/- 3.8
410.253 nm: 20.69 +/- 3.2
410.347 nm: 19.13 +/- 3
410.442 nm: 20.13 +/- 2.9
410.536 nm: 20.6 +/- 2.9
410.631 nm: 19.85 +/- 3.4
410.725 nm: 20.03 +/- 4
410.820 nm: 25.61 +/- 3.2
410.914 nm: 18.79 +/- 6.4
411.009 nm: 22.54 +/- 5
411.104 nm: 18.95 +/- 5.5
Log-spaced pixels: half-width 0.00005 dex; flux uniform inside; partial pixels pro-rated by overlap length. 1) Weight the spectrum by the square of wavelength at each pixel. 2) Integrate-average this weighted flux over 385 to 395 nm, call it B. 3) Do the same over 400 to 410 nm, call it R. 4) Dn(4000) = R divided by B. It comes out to 1.3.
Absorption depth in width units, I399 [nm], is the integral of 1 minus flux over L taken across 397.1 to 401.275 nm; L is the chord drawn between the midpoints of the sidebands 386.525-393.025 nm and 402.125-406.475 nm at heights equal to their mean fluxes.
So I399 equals -0.29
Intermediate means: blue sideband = 16.9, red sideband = 20.9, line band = 20.9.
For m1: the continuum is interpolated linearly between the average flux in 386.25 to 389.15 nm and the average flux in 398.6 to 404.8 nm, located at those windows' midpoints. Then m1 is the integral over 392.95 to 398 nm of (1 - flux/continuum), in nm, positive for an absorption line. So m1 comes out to 0.84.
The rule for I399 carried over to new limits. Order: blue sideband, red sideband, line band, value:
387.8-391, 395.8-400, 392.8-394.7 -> 0.22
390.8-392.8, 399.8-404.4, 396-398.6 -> 0.50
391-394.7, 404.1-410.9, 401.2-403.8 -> -0.27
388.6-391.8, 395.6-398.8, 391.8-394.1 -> 0.22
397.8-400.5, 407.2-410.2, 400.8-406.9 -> -0.16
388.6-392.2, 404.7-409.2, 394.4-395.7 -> -0.03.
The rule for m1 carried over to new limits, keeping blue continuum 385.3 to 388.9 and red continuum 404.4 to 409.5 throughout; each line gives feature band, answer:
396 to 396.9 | 0.239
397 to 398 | 0.116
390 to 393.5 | 0.136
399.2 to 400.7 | -0.243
